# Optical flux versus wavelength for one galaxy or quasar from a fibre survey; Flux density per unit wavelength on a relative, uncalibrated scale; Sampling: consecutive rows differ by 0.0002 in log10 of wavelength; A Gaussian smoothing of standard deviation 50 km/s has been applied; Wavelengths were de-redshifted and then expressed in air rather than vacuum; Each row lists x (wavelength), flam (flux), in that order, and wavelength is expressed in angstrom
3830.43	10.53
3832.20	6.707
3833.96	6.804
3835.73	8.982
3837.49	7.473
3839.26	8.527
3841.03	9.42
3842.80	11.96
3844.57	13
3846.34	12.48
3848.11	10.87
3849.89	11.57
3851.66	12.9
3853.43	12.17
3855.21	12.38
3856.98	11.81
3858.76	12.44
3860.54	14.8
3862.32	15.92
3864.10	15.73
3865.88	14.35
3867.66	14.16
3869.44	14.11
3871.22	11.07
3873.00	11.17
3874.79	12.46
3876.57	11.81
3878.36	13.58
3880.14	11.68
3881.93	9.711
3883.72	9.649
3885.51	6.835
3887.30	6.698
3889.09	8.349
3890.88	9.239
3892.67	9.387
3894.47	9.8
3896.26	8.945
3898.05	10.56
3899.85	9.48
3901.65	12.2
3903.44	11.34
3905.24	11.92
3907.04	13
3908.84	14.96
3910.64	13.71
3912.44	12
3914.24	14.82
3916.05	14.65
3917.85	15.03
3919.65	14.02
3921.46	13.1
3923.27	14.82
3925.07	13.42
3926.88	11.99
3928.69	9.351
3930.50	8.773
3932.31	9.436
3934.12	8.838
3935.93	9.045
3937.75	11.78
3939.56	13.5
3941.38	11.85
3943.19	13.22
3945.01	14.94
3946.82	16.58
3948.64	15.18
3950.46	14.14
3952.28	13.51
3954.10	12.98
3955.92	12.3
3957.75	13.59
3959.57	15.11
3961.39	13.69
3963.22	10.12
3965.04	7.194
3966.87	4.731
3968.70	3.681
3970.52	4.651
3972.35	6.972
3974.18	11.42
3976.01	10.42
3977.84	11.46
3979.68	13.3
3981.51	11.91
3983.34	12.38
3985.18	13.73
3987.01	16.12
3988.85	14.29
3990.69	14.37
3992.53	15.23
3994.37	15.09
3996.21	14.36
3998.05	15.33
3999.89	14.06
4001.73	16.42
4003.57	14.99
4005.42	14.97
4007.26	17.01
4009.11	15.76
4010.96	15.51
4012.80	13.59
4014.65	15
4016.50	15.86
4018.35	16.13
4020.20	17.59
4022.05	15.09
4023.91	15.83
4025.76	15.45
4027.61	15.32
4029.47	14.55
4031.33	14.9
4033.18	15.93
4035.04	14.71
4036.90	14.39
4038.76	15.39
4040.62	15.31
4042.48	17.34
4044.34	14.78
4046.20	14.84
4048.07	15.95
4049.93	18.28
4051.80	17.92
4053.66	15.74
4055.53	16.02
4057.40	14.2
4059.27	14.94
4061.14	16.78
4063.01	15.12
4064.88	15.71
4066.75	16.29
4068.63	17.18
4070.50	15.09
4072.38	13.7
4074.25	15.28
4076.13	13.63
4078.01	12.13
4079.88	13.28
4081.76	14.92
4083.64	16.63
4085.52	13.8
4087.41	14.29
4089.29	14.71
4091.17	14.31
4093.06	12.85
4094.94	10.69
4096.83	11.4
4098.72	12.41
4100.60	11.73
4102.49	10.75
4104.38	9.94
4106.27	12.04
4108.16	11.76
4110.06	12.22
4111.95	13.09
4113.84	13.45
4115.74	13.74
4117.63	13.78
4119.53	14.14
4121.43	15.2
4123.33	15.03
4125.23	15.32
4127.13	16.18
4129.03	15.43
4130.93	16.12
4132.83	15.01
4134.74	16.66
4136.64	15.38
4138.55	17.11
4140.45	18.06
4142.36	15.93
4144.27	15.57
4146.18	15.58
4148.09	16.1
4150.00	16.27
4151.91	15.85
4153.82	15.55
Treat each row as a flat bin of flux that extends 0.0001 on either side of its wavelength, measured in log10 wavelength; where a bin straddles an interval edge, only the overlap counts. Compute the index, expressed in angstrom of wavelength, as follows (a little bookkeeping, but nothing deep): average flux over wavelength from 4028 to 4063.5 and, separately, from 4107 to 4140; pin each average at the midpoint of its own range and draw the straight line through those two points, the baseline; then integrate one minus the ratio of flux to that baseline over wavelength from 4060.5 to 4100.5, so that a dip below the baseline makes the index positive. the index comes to 2.7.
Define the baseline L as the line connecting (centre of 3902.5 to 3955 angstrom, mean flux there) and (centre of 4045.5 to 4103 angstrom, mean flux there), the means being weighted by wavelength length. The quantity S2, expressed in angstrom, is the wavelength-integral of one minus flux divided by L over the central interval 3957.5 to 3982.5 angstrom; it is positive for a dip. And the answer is 6.6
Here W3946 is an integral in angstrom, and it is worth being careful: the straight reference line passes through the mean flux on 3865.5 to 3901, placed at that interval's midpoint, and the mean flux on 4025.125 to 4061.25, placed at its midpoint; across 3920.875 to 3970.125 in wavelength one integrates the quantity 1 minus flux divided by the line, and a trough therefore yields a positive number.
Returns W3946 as 3.4 angstrom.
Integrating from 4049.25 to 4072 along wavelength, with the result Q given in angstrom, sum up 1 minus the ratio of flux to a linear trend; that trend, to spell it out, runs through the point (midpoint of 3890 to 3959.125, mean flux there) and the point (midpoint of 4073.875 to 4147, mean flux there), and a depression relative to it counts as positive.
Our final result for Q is -4.03 angstrom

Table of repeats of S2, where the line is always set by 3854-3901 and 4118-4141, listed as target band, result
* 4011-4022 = -1.4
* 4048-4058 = -1.4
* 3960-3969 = 3.0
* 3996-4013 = -2.2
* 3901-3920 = -2.3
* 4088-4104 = 3.0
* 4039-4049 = -1.0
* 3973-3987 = 1.0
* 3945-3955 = -1.5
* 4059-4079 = -0.6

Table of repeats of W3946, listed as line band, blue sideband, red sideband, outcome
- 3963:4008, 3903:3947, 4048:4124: 3.4 angstrom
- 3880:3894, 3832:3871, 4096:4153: 3.8 angstrom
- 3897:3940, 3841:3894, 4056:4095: 1.1 angstrom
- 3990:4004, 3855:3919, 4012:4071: -0.4 angstrom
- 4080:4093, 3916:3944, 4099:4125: -1.8 angstrom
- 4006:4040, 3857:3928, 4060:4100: -4.6 angstrom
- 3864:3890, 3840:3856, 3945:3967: 1.7 angstrom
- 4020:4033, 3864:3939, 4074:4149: -2.3 angstrom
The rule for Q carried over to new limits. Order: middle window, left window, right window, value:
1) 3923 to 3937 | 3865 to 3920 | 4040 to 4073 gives 2.3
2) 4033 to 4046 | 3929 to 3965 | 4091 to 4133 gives -2.5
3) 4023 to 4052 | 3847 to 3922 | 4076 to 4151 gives -4.7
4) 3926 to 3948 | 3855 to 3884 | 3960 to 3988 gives -1.1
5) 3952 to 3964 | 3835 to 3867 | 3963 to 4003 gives -1.2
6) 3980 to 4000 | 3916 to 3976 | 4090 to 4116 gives -4.3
